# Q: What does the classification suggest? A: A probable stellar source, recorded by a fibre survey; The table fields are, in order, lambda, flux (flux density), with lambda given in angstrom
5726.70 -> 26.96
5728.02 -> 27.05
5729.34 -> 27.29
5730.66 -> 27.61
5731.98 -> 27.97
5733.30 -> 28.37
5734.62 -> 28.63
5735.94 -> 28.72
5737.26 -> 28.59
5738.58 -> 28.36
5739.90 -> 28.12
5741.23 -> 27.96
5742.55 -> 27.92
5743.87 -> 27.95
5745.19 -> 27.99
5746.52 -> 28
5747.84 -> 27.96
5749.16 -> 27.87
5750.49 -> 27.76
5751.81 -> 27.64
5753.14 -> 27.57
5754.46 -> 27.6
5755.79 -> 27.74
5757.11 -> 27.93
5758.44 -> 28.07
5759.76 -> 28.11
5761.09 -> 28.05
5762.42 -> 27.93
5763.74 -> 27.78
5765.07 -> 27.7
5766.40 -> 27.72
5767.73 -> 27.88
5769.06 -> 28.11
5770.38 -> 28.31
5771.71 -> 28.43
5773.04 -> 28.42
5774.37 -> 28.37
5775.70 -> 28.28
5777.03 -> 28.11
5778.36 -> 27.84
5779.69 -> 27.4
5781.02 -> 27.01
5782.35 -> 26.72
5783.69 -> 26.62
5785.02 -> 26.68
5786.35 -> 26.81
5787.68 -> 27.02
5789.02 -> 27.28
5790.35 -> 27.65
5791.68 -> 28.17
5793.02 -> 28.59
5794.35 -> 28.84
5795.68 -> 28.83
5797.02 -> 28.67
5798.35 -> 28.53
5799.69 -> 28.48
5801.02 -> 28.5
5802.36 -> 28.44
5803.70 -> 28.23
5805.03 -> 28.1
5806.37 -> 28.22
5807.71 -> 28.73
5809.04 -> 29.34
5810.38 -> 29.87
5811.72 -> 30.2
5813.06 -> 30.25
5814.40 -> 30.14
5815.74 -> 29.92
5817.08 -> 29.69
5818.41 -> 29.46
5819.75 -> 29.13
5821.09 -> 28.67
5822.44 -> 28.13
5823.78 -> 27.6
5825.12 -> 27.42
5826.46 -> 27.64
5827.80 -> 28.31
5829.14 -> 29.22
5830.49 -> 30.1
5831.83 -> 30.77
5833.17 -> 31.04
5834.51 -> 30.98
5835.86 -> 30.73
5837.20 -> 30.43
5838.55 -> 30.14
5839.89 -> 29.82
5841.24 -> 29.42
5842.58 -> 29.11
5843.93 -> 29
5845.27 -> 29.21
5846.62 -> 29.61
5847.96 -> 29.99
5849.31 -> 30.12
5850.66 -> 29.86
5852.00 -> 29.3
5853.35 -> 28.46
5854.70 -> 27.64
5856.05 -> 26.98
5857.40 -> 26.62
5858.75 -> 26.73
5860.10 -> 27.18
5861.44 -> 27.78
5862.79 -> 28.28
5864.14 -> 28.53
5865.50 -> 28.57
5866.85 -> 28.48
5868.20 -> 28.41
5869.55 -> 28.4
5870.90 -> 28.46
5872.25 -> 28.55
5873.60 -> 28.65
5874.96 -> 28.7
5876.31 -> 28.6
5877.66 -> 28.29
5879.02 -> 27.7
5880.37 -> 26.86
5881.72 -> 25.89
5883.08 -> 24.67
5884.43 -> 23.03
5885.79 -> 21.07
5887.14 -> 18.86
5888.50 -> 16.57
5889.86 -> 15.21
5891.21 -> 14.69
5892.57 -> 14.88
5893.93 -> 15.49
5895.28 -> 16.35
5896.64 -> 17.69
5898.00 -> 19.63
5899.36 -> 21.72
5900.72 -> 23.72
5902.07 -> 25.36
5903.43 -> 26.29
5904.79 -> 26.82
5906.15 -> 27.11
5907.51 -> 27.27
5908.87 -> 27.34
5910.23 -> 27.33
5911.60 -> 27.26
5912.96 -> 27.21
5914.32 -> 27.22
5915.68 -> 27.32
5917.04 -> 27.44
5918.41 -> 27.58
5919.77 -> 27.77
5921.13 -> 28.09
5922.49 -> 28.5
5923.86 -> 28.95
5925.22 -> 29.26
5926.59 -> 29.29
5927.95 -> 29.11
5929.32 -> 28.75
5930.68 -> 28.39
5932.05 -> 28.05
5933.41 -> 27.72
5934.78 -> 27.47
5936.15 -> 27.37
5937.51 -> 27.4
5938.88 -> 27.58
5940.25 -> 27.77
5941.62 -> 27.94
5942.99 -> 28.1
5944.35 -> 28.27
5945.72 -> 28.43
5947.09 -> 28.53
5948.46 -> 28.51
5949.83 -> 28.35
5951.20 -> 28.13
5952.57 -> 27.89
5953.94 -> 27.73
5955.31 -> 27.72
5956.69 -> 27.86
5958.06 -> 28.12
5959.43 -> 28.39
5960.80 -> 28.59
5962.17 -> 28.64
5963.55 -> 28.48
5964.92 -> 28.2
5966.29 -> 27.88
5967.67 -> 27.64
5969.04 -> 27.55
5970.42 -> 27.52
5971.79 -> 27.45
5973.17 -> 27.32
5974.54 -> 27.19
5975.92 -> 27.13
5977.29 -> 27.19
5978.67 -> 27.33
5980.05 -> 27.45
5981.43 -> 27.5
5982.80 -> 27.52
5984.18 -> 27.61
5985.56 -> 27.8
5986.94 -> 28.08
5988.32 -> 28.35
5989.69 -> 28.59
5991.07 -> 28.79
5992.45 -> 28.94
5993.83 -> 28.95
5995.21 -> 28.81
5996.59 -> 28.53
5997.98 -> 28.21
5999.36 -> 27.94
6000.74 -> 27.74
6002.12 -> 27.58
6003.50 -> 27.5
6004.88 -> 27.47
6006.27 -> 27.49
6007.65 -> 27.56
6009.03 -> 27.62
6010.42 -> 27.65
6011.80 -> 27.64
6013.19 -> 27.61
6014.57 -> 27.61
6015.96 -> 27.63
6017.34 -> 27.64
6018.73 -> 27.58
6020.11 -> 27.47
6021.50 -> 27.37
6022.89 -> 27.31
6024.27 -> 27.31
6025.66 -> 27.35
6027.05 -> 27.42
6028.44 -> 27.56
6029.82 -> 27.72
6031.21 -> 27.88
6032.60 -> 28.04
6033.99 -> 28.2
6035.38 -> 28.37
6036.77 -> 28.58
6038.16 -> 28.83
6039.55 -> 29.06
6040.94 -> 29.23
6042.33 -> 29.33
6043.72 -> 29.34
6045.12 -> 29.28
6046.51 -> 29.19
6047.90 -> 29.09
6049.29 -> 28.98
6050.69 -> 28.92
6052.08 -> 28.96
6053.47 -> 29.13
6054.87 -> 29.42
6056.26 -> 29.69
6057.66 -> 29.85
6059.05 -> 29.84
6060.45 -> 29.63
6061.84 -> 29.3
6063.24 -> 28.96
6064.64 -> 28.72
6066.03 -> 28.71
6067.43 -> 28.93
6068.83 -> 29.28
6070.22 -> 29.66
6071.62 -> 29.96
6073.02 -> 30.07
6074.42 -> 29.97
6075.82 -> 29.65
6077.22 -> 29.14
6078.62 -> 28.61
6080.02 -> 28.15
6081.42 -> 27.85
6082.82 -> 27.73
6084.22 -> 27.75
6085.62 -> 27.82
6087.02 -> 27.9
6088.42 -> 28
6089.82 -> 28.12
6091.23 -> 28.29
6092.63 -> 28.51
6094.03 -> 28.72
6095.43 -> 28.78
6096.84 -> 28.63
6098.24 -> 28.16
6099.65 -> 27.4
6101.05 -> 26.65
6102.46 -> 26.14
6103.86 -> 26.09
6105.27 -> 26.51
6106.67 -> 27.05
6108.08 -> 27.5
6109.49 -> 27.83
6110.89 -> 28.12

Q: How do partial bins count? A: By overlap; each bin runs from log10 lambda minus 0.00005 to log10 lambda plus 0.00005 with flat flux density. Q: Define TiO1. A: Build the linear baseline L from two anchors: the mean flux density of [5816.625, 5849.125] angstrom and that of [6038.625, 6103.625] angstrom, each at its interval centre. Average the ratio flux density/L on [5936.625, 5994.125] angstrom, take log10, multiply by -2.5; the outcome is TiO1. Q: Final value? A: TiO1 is 0.04 mag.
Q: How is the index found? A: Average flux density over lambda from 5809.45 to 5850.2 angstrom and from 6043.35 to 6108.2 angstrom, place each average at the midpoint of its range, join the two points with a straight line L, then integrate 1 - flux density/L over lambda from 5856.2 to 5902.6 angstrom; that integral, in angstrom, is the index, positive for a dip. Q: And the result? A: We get 8.3 angstrom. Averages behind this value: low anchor 29.5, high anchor 28.6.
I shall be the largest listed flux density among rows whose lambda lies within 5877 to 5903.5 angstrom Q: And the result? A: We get 28.29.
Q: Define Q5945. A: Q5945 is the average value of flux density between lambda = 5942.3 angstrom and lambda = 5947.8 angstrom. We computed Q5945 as 28.4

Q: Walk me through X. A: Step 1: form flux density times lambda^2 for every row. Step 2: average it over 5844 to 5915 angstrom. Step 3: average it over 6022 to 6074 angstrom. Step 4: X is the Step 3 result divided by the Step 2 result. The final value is 1.2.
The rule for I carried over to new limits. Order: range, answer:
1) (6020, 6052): 29.34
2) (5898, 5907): 27.11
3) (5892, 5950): 29.29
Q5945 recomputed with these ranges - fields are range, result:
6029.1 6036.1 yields 28.1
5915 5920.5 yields 27.5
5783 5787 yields 26.7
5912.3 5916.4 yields 27.3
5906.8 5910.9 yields 27.3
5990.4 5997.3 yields 28.8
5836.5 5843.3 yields 29.8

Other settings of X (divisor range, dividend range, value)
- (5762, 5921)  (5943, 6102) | 1.11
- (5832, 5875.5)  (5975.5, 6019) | 1.01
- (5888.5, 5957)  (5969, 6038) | 1.10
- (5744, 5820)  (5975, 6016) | 1.06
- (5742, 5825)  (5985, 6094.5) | 1.10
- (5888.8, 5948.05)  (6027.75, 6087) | 1.18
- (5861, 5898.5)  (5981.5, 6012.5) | 1.22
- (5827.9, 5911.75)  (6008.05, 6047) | 1.13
